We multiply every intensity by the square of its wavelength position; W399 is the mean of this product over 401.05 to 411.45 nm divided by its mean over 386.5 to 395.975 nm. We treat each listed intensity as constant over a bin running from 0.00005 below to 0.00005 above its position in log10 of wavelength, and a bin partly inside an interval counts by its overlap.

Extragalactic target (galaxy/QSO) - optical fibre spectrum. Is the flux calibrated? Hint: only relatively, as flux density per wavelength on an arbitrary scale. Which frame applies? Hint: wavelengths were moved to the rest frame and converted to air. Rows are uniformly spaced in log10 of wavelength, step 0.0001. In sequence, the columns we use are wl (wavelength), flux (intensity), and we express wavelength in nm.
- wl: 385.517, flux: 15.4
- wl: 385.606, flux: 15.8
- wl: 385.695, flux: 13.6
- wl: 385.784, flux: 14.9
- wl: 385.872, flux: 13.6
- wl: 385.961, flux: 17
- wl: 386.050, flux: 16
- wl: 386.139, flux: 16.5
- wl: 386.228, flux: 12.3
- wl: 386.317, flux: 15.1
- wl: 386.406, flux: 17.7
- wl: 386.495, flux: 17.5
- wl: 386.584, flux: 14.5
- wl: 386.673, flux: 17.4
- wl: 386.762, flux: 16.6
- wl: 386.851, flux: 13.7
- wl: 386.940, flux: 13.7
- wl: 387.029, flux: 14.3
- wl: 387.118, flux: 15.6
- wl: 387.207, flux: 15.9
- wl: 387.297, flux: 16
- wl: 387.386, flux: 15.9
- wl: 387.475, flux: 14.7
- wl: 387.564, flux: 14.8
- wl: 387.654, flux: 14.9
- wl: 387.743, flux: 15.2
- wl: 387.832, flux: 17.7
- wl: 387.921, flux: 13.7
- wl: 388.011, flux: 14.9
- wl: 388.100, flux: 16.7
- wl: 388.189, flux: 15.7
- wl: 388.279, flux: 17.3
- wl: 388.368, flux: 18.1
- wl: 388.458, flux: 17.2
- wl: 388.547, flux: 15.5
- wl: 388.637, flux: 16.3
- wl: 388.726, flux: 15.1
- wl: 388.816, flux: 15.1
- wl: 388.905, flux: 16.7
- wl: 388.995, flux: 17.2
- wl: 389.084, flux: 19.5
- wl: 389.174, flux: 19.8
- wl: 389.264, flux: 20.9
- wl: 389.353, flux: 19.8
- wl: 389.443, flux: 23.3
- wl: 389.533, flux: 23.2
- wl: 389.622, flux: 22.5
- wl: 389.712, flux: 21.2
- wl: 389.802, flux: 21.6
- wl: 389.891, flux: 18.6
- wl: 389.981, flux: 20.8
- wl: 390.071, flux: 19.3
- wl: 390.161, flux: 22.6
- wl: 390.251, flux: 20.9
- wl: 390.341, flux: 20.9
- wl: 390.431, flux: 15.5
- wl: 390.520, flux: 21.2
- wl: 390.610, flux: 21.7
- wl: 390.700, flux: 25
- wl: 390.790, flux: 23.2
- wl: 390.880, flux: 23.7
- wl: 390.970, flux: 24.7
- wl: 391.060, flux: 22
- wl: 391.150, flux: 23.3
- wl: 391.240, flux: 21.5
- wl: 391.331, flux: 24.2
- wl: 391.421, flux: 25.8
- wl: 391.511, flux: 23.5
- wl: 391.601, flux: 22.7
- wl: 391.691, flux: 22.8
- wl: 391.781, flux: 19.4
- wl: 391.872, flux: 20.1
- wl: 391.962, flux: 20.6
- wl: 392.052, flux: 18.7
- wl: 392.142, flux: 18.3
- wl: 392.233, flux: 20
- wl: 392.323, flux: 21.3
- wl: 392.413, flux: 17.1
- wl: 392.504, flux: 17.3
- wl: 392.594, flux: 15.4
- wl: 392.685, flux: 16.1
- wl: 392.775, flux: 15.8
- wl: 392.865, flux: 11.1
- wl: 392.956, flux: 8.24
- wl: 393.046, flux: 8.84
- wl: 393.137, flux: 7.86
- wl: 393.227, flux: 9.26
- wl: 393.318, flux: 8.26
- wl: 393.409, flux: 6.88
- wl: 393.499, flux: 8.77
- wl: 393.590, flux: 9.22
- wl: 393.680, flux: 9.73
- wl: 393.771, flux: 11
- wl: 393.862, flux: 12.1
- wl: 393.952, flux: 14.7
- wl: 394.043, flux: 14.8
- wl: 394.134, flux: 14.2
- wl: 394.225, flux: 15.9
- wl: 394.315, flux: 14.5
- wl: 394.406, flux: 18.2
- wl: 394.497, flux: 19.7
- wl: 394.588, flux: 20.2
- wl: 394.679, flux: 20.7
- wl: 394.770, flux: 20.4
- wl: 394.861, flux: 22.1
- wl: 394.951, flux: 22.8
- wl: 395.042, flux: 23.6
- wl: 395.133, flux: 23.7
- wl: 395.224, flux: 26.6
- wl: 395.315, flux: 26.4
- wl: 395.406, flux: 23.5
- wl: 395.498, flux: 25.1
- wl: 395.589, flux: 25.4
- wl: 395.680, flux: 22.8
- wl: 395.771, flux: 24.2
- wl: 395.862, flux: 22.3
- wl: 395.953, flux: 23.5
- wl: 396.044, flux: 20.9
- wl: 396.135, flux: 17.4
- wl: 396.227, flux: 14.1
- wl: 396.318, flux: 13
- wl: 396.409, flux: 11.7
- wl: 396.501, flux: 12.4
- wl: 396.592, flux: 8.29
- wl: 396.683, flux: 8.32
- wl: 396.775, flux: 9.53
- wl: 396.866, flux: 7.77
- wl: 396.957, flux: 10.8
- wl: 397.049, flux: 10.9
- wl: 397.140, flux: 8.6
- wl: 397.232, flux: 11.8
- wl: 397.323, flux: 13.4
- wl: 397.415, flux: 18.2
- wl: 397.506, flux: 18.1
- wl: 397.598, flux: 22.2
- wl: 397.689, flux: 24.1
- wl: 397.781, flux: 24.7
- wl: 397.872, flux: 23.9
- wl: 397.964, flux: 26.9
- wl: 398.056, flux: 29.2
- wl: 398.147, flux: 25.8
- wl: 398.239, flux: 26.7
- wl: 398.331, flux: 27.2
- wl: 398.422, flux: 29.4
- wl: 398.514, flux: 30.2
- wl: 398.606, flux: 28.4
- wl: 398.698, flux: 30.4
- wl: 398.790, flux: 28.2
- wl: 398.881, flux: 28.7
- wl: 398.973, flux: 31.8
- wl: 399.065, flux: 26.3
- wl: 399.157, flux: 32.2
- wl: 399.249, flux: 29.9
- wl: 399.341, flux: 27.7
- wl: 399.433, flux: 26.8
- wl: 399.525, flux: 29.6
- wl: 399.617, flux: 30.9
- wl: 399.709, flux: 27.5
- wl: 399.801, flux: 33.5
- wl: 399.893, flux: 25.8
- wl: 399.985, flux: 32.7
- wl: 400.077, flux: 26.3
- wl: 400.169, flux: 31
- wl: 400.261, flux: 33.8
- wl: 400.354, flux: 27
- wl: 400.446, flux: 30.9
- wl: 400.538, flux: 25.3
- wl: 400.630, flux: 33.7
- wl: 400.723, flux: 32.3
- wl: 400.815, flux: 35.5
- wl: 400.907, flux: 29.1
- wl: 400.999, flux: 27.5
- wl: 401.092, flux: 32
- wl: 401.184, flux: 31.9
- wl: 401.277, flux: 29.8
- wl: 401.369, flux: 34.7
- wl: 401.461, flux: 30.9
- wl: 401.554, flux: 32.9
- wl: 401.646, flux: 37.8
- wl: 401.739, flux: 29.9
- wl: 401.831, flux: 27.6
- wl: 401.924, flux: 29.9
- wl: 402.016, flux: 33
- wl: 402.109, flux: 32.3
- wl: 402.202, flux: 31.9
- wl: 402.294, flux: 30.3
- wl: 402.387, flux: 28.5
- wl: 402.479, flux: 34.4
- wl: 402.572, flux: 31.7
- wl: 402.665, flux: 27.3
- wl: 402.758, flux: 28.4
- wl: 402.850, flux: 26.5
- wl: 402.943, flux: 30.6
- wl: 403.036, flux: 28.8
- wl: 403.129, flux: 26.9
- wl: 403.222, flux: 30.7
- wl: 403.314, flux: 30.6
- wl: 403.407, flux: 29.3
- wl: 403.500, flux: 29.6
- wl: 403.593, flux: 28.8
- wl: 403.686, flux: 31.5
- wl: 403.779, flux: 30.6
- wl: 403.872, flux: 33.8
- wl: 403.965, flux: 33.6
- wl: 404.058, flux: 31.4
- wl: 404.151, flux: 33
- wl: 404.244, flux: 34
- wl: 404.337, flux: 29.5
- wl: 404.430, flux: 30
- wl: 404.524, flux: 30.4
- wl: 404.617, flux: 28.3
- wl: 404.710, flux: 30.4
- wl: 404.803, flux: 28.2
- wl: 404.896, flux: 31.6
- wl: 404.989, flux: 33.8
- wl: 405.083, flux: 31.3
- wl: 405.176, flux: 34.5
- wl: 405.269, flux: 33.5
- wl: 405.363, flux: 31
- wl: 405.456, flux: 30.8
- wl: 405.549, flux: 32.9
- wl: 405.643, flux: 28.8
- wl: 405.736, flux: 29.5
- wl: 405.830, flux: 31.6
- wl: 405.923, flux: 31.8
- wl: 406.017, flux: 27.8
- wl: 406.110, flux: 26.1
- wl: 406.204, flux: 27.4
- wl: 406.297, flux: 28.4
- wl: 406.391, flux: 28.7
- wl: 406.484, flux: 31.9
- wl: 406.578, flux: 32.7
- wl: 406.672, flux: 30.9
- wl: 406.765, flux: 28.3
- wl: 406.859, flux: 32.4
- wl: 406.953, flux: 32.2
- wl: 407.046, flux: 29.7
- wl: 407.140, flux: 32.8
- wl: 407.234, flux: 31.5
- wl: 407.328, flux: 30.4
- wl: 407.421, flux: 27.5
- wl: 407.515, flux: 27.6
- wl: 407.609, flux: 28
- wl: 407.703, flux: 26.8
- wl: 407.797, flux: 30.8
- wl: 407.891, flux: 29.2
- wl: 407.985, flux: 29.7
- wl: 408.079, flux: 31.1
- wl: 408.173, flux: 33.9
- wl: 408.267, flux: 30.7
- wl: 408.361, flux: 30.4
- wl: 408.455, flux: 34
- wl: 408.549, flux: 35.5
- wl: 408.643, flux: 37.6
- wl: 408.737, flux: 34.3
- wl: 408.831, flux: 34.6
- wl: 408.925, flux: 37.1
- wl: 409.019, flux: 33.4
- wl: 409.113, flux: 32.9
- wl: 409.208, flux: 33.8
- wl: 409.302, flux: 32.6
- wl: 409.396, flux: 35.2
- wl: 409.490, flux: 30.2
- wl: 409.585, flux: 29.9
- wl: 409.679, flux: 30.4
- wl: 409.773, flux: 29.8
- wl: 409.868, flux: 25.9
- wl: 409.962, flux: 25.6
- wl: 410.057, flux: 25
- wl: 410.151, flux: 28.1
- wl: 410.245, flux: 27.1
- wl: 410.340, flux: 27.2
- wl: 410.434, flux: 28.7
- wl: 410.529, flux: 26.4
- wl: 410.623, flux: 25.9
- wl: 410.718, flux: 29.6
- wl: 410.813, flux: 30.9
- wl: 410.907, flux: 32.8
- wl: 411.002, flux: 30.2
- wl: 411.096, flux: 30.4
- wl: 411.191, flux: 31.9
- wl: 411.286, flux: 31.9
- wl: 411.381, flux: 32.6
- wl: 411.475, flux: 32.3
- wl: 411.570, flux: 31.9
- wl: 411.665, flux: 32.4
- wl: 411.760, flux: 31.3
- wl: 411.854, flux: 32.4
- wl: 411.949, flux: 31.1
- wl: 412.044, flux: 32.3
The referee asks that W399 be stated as 1.82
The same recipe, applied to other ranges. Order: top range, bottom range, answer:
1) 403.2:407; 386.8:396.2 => 1.80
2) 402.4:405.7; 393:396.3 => 1.84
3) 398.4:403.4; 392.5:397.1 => 1.97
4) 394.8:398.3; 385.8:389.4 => 1.25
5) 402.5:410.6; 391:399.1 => 1.71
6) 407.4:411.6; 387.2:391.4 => 1.77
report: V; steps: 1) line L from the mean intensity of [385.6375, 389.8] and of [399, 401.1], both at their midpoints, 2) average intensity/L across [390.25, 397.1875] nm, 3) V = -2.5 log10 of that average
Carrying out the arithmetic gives 0.28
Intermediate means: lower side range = 16.7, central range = 17.5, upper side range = 29.9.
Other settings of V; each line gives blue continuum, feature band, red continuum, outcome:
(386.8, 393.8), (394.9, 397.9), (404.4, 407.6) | 0.23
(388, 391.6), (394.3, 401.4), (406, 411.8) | 0.04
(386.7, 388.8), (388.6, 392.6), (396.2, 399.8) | -0.19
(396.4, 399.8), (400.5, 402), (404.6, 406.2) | -0.21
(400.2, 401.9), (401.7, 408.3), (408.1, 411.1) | 0.02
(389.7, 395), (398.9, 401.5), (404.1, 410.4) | -0.22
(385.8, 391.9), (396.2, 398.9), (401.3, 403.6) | 0.34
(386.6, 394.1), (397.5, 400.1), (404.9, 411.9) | -0.18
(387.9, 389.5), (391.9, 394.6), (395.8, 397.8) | 0.15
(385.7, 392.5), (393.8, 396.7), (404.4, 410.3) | 0.19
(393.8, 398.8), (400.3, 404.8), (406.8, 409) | -0.18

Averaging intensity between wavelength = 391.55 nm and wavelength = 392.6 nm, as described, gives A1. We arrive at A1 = 19.7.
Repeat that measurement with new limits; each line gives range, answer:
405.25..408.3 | 30.2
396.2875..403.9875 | 26.7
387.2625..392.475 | 19.5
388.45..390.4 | 19.5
